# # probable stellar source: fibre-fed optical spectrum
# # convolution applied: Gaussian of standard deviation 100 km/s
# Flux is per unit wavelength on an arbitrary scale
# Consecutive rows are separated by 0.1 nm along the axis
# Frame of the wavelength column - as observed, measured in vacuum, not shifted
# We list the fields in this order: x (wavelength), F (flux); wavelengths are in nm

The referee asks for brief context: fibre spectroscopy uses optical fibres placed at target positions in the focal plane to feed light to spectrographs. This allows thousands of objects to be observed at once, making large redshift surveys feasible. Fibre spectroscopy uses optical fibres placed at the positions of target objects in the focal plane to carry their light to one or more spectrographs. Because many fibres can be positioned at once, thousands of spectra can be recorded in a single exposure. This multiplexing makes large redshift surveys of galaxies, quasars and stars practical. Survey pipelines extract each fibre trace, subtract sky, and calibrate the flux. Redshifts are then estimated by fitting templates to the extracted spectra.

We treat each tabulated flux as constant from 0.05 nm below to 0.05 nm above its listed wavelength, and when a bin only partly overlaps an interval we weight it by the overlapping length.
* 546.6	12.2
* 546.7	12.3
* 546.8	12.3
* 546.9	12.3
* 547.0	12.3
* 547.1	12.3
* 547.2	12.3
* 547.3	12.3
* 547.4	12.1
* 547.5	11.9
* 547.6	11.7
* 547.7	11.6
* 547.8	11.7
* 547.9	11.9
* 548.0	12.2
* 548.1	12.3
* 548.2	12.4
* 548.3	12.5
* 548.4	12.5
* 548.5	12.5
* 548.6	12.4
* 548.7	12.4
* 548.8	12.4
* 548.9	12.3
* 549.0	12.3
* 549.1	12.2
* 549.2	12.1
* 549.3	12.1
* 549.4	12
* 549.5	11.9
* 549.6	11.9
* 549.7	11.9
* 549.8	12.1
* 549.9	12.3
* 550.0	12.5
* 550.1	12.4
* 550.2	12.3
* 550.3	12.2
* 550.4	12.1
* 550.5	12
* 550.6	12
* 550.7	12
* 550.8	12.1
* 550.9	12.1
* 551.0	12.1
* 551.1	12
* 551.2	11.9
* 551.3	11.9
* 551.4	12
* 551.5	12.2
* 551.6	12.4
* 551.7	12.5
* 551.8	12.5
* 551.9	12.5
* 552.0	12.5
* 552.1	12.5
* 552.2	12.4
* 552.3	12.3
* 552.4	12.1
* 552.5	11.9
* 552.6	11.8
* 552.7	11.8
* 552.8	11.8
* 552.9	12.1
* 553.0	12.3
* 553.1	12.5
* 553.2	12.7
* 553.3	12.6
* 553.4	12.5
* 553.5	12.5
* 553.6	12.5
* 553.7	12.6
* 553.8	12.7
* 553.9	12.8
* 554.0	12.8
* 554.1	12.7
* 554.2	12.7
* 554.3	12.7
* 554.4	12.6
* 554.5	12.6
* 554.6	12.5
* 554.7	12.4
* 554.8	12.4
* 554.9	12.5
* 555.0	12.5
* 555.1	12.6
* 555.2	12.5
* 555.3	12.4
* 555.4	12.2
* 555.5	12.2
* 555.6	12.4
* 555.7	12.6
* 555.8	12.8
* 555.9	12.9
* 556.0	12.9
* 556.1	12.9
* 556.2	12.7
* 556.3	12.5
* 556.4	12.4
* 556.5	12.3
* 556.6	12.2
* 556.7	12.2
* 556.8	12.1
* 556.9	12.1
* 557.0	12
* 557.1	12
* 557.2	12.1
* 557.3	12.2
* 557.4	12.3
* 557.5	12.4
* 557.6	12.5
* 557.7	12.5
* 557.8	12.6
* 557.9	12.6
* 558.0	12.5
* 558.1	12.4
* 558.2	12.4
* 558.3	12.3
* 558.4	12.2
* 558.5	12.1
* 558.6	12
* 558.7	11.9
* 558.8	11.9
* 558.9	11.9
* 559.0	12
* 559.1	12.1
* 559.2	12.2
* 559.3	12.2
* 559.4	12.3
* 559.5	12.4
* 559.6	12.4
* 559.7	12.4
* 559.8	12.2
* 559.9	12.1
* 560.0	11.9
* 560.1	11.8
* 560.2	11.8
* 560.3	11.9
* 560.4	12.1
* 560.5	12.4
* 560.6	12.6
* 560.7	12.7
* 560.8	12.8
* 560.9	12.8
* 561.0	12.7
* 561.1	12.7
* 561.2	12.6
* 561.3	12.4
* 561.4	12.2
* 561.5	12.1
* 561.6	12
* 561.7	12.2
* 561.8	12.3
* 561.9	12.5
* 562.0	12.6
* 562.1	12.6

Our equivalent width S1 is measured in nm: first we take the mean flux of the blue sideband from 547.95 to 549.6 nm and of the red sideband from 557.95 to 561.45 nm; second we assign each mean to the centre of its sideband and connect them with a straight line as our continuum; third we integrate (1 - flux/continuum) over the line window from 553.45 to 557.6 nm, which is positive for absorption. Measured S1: -0.07 nm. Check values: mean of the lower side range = 12.3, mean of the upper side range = 12.3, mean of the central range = 12.5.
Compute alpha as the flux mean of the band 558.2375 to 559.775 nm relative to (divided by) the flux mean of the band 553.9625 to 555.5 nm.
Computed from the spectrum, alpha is 0.97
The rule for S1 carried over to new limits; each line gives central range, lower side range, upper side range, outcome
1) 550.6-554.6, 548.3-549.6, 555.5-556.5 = 0.04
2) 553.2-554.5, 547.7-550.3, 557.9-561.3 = -0.04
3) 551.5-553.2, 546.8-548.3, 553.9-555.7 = 0.02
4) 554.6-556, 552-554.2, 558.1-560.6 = -0.02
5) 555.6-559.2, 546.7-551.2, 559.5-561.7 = -0.02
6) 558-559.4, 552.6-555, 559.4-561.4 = 0.03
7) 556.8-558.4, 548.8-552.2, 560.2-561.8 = 0.00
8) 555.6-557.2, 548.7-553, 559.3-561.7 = -0.02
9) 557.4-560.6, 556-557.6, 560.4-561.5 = 0.06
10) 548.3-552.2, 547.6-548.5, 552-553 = -0.03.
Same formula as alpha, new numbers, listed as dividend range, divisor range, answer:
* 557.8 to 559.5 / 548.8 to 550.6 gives 1.00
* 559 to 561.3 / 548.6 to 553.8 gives 1.01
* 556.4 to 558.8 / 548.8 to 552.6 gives 1.01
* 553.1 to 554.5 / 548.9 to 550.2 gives 1.04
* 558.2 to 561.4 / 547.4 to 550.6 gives 1.01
